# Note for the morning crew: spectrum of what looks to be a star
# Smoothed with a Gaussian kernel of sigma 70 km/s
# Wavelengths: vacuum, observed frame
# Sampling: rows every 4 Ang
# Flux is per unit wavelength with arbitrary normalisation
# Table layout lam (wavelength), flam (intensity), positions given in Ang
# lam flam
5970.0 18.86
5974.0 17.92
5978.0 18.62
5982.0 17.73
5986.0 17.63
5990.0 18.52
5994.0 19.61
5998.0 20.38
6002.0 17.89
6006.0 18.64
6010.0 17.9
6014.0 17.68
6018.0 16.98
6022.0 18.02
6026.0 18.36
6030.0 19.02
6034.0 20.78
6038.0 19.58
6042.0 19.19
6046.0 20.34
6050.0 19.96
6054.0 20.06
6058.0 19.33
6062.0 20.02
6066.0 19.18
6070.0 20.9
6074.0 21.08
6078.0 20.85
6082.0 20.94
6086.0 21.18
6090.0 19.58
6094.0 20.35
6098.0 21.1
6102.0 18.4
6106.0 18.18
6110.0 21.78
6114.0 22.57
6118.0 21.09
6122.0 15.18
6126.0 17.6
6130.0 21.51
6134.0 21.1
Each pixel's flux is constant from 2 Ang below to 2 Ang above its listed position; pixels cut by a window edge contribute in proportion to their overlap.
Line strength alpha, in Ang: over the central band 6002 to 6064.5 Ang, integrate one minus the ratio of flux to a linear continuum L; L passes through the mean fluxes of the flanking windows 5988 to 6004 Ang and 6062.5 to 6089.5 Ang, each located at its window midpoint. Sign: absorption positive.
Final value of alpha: 2.5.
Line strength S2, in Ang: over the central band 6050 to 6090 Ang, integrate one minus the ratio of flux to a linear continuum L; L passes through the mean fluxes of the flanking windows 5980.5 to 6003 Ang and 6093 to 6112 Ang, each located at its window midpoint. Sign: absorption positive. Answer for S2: -1.5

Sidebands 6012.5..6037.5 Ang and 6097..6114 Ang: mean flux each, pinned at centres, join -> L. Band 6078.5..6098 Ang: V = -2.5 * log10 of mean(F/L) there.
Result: -0.04 mag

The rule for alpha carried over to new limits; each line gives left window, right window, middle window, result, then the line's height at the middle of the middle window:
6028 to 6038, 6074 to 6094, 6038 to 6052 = 0.2 Ang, 20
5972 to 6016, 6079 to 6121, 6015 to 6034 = 0.6 Ang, 19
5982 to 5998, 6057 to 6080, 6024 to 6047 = 0.1 Ang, 19.6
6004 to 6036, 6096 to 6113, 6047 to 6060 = -0.5 Ang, 19.1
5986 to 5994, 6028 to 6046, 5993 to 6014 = 0.2 Ang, 18.9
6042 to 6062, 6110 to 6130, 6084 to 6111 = -0.4 Ang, 19.7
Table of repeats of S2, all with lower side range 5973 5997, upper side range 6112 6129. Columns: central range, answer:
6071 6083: -1.24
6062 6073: -0.70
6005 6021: 0.73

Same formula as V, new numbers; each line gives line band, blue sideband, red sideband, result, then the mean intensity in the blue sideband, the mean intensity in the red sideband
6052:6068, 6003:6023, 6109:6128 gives -0.06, 17.8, 19.5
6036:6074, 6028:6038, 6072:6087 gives 0.03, 19.8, 21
